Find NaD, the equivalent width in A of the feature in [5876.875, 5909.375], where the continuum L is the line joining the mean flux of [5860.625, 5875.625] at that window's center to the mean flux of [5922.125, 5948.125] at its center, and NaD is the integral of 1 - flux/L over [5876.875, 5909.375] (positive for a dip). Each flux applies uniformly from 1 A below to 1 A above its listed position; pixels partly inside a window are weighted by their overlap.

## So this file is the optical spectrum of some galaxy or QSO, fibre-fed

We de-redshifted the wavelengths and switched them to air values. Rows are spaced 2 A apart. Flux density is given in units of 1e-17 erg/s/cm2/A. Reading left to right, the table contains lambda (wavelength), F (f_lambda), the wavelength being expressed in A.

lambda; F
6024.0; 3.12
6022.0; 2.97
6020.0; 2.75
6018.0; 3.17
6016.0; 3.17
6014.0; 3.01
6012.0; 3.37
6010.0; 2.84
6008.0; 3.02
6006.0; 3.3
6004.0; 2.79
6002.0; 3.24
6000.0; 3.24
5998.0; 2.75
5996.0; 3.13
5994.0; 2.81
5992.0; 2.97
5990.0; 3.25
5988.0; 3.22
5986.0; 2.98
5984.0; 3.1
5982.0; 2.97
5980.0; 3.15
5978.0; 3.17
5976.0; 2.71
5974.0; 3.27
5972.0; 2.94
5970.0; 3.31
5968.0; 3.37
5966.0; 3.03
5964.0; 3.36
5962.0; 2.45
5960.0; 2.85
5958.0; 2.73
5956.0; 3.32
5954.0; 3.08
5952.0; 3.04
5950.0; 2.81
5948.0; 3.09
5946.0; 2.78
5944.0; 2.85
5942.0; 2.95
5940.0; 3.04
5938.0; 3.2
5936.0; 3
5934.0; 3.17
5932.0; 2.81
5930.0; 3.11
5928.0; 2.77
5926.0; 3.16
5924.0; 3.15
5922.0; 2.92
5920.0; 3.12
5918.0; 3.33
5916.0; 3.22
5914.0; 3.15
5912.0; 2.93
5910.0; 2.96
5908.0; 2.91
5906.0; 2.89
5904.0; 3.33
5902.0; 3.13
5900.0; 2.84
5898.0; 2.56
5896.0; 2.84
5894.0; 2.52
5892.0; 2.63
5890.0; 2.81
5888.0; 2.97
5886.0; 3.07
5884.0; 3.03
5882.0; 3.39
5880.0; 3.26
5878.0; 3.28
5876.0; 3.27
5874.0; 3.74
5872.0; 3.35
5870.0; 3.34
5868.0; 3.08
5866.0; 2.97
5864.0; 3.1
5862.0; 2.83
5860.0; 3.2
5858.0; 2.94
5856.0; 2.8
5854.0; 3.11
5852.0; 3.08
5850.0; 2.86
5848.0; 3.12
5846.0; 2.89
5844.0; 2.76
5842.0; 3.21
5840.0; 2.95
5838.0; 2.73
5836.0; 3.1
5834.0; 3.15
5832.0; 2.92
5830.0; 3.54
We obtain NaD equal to 1.68 A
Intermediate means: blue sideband 3.2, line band 2.97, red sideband 3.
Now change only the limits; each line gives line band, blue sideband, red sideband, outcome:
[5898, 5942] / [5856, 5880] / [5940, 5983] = 0.63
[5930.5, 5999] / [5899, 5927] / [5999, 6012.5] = 1.58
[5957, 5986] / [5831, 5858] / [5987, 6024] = 0.12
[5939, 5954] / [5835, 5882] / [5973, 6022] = 0.60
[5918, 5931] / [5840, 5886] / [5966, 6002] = 0.15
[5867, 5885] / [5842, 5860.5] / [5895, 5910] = -2.12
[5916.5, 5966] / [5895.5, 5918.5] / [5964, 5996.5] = 0.64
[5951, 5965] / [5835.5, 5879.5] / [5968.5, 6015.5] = 0.44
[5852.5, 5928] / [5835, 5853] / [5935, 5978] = -1.73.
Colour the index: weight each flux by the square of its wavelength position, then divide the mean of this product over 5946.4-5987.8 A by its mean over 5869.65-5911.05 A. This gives 1.02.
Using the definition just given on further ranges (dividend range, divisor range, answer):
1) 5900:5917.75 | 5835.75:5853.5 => 1.06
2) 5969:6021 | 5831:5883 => 1.04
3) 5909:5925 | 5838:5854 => 1.07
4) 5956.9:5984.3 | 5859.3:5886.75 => 0.98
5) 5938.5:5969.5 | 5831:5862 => 1.04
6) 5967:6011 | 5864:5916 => 1.04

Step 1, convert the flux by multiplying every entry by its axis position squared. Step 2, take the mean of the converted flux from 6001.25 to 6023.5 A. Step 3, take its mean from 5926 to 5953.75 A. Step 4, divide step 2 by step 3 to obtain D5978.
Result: 1.05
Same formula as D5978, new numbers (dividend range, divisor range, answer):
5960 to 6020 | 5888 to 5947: 1.06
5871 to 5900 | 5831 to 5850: 1.04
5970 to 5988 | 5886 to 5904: 1.11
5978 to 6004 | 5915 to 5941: 1.02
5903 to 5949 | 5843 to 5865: 1.05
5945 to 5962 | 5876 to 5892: 0.97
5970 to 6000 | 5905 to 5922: 1.02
